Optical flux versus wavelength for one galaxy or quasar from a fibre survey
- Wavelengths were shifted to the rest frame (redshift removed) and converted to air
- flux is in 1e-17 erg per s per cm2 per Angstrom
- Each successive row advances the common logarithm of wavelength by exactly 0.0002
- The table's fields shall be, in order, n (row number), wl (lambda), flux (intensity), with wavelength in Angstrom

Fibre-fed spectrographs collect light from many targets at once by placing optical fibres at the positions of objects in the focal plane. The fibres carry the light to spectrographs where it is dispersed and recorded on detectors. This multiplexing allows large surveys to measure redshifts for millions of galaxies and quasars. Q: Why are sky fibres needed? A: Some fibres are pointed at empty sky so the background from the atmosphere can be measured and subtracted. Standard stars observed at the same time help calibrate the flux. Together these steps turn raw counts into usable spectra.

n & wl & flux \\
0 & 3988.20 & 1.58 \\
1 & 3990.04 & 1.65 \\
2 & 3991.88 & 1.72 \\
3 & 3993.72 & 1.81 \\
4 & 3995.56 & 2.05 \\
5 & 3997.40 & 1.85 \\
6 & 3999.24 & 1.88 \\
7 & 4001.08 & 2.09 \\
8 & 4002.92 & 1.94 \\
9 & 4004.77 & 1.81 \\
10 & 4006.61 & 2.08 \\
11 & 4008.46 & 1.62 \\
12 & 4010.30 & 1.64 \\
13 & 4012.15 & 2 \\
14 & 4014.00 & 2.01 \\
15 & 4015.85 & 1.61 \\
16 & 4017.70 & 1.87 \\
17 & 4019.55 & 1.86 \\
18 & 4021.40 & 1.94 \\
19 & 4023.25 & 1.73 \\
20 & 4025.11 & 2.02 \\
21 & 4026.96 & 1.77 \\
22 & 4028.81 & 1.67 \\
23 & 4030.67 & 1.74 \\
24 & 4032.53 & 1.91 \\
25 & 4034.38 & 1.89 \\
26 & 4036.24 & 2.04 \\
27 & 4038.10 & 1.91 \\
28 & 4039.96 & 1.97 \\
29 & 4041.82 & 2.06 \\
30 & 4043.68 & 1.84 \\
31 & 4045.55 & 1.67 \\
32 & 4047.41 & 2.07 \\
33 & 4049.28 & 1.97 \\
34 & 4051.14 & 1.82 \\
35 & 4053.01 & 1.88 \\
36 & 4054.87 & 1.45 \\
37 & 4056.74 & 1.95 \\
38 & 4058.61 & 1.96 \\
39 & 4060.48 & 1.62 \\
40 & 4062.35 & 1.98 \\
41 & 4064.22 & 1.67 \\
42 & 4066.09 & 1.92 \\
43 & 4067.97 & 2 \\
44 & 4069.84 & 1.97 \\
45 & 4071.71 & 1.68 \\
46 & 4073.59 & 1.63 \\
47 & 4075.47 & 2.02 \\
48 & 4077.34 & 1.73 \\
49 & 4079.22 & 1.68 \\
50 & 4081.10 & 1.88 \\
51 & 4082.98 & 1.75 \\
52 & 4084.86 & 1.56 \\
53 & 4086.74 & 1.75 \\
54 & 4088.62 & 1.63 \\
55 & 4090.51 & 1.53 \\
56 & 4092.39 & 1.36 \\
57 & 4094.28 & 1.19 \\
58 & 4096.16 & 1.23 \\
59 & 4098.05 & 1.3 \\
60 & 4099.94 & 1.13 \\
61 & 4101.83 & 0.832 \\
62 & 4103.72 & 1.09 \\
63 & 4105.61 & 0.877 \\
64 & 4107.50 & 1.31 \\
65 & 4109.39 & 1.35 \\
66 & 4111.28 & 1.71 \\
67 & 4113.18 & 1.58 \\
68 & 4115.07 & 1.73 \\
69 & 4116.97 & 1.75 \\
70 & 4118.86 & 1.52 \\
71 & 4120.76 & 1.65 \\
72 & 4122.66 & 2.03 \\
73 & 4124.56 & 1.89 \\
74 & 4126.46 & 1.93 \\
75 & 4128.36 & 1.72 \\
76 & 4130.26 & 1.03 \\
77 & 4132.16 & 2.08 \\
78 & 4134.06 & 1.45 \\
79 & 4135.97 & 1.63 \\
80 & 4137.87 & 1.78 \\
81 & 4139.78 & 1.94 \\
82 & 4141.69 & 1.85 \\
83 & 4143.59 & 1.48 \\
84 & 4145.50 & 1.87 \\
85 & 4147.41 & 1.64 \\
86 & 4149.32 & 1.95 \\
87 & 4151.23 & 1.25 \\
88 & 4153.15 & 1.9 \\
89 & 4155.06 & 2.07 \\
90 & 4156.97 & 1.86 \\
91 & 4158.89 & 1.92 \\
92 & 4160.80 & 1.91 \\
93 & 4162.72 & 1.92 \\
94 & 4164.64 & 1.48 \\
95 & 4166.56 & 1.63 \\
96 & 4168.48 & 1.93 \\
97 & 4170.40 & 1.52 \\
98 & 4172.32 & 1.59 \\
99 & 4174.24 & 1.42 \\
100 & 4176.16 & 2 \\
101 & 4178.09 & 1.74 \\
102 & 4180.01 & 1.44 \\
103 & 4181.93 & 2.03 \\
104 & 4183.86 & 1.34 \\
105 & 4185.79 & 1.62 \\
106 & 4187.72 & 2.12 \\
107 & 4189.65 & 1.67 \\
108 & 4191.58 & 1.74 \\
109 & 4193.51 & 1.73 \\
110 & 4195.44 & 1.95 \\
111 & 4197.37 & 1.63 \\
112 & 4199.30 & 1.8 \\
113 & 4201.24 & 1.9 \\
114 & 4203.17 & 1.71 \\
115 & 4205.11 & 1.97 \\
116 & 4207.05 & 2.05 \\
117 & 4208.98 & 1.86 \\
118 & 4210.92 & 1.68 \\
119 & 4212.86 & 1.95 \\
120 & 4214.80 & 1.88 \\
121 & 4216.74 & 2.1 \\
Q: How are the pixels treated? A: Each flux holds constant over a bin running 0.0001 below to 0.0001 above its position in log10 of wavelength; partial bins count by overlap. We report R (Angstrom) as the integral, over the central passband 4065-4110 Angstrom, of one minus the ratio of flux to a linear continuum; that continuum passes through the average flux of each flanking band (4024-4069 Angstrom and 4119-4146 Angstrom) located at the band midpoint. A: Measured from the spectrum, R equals 7.2 Angstrom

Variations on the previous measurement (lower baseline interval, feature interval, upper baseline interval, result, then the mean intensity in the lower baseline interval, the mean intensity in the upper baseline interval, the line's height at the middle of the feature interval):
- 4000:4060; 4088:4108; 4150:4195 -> 6.51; 1.87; 1.74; 1.8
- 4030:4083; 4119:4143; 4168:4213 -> 0.87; 1.85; 1.76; 1.8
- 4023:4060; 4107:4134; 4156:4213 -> 2.23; 1.87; 1.77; 1.81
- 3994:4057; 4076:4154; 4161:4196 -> 8.86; 1.87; 1.72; 1.78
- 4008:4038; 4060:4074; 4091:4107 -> -3.78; 1.84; 1.14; 1.44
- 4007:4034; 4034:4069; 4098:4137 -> -3.17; 1.82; 1.51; 1.72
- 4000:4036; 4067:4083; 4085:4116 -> -3.28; 1.86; 1.36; 1.51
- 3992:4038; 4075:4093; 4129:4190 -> 1.11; 1.87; 1.72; 1.8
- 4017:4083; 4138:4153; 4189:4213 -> 0.85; 1.85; 1.82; 1.83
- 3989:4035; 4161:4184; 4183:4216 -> 1.53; 1.85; 1.8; 1.81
